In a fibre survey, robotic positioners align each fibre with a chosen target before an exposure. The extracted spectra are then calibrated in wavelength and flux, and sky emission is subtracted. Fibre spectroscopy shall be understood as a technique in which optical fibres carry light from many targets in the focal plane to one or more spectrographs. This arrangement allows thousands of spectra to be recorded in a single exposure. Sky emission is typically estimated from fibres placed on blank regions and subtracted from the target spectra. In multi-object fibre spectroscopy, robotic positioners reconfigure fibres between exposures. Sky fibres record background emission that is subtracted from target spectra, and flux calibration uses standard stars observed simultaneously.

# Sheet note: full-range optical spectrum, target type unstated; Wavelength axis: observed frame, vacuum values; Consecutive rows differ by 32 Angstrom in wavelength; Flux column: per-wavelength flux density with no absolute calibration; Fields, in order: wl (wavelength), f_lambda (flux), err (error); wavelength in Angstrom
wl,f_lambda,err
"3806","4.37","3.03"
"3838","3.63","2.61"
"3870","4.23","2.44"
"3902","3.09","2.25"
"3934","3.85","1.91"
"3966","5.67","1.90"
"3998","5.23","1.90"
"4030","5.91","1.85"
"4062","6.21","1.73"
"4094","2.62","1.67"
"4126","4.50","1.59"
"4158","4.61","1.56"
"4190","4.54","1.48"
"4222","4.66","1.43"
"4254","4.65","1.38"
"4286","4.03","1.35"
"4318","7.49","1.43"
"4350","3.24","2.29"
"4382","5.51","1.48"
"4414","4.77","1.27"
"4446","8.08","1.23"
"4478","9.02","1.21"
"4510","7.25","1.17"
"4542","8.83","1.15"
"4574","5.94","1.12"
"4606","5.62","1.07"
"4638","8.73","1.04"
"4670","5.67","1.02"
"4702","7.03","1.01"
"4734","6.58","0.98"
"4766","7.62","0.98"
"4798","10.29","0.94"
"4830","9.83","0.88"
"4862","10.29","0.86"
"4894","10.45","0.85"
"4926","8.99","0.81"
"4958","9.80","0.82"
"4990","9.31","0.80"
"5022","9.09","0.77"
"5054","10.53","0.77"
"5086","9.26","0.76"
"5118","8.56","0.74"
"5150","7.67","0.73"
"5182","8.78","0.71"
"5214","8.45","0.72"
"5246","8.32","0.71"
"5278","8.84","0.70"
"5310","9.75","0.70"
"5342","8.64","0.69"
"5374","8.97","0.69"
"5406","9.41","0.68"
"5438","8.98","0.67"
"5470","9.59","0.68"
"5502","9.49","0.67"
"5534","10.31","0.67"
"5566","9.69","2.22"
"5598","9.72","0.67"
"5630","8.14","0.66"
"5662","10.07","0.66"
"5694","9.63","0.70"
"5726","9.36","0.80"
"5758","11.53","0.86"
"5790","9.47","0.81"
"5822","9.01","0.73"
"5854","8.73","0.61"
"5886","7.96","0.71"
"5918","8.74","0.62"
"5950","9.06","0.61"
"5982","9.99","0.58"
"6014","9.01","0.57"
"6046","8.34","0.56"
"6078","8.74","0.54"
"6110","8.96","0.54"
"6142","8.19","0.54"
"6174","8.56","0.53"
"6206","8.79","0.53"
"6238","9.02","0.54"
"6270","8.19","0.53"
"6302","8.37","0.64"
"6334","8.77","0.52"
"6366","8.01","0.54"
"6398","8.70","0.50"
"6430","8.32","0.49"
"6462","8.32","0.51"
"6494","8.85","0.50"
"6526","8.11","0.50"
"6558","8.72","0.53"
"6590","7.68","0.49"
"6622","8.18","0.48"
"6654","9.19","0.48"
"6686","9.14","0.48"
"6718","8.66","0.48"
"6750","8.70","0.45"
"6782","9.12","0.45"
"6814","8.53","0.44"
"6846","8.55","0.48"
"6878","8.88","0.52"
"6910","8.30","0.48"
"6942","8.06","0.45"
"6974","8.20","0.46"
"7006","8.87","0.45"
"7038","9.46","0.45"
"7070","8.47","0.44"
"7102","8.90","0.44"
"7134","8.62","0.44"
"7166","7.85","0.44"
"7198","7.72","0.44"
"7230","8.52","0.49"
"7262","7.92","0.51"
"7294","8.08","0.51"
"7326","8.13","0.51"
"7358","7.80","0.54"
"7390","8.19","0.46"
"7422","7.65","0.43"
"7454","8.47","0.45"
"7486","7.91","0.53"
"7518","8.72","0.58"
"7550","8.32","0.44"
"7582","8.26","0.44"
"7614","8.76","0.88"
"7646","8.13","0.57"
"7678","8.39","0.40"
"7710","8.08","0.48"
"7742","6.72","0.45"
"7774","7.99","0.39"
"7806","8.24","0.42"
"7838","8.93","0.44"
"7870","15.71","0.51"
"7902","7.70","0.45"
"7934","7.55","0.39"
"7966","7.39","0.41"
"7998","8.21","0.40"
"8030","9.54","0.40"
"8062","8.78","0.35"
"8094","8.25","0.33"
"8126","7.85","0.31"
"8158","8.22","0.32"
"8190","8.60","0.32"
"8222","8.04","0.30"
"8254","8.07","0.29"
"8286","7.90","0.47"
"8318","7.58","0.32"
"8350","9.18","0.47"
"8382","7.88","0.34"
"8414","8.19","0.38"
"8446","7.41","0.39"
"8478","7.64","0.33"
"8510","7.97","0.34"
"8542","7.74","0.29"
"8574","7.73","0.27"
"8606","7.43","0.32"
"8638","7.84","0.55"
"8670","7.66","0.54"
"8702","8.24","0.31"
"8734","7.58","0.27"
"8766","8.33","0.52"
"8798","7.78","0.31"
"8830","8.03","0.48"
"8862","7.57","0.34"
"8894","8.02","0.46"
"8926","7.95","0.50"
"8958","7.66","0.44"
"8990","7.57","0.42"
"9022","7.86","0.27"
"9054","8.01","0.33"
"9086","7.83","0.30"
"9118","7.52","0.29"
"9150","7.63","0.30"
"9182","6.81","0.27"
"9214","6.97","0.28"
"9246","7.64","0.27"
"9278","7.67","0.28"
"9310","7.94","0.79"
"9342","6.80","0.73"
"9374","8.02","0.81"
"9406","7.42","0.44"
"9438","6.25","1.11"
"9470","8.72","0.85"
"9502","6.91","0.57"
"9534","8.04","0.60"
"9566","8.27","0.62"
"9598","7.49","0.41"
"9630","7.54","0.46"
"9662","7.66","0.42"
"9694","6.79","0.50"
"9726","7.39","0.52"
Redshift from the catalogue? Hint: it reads 0.20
